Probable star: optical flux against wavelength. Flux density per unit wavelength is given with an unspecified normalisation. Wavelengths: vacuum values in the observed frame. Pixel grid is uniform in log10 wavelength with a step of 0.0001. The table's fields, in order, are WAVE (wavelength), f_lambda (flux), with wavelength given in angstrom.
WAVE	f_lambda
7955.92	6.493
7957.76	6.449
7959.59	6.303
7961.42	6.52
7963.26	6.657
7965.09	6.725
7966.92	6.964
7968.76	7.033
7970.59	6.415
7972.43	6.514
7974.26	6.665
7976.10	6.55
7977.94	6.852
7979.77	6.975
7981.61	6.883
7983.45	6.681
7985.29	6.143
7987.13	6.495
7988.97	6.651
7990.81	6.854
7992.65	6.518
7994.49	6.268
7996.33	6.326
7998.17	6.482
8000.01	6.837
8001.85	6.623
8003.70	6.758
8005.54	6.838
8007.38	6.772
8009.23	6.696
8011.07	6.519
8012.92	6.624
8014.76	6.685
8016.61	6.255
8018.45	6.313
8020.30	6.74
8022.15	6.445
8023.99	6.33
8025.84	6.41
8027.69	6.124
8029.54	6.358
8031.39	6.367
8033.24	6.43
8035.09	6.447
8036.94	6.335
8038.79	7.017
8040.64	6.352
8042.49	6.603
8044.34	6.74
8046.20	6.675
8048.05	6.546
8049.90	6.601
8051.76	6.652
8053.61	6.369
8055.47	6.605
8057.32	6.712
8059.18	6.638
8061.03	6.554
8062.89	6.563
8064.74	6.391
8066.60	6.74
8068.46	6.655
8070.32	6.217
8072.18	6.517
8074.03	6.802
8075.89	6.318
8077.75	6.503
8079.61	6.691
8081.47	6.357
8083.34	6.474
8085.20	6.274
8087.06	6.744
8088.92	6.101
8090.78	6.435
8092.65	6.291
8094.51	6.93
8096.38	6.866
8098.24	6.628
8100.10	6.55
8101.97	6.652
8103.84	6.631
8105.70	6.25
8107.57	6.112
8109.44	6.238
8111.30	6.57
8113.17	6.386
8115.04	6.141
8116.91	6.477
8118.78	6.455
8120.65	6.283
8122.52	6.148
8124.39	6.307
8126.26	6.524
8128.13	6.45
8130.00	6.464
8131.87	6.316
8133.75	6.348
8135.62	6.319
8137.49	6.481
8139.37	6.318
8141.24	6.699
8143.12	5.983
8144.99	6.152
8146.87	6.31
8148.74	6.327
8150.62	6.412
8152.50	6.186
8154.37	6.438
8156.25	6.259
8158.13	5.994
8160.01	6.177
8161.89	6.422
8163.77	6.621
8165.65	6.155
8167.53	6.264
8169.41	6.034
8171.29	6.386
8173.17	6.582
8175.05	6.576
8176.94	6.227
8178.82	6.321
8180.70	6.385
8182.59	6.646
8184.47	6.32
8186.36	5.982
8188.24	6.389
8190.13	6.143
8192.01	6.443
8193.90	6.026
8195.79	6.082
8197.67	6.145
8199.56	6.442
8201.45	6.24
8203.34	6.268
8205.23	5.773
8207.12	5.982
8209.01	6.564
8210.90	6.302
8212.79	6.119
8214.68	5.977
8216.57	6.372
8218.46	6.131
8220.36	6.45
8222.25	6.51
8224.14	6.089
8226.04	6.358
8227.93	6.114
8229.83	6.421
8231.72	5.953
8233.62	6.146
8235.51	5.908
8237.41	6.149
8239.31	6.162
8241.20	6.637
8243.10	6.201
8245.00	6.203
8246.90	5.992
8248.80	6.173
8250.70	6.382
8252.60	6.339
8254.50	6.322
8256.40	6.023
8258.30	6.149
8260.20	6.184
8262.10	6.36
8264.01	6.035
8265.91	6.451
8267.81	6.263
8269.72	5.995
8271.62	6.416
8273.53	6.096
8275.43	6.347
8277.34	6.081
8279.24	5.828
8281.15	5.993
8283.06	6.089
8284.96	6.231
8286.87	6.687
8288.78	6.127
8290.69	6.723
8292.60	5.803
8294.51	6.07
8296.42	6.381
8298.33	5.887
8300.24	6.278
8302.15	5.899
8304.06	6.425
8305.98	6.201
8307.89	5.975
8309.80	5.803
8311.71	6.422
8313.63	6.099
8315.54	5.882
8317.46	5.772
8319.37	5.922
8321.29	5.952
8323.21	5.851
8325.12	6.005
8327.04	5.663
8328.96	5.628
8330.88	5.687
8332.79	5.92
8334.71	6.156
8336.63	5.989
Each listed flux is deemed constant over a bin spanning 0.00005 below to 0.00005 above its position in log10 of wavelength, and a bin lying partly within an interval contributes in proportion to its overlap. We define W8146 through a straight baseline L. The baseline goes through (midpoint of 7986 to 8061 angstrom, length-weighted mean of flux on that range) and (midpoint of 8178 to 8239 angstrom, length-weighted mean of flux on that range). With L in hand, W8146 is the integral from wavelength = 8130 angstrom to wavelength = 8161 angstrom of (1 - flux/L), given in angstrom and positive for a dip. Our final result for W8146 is 0.16 angstrom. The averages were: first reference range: 6.55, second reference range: 6.22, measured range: 6.3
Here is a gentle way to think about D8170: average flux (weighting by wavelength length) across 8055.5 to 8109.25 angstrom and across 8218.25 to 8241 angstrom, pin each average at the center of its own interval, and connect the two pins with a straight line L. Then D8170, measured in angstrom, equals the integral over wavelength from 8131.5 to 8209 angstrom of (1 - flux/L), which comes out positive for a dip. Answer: 0.6 angstrom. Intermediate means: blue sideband 6.52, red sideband 6.22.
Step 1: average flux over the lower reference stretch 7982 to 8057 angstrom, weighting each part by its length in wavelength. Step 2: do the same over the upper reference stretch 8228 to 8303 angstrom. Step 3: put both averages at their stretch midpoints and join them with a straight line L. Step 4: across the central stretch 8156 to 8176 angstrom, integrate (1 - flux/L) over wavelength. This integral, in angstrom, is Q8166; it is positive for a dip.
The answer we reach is 0.0 angstrom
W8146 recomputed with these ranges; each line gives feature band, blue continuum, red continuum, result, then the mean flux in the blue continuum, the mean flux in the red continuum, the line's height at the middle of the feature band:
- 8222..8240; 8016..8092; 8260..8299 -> 0.3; 6.5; 6.19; 6.26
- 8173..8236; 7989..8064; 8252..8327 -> 0.2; 6.55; 6.13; 6.27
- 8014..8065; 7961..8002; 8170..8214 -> 0.2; 6.64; 6.27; 6.54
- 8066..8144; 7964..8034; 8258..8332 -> -0.4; 6.58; 6.09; 6.41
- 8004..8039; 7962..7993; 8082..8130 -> 0.5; 6.68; 6.44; 6.6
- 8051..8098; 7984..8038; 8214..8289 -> -0.8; 6.51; 6.21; 6.43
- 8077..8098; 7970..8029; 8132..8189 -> -0.3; 6.57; 6.32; 6.43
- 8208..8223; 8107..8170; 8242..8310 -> -0.1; 6.32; 6.18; 6.24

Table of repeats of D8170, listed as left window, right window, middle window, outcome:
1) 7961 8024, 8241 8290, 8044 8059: -0.2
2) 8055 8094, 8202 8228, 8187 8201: 0.1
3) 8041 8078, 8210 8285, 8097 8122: 0.2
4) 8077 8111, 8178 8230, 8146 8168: 0.2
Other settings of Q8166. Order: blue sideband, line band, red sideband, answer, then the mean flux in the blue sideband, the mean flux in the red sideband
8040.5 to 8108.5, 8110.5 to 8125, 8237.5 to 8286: 0.25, 6.54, 6.2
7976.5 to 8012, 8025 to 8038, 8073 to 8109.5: 0.44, 6.64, 6.5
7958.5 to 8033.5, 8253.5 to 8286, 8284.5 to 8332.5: -0.29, 6.58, 6.05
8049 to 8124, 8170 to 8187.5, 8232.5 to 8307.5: -0.10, 6.49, 6.19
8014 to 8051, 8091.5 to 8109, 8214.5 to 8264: -0.37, 6.49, 6.22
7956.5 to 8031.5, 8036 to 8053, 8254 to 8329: -0.29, 6.58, 6.11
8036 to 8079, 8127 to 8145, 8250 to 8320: 0.18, 6.57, 6.16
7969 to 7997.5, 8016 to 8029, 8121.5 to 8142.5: 0.33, 6.6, 6.39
